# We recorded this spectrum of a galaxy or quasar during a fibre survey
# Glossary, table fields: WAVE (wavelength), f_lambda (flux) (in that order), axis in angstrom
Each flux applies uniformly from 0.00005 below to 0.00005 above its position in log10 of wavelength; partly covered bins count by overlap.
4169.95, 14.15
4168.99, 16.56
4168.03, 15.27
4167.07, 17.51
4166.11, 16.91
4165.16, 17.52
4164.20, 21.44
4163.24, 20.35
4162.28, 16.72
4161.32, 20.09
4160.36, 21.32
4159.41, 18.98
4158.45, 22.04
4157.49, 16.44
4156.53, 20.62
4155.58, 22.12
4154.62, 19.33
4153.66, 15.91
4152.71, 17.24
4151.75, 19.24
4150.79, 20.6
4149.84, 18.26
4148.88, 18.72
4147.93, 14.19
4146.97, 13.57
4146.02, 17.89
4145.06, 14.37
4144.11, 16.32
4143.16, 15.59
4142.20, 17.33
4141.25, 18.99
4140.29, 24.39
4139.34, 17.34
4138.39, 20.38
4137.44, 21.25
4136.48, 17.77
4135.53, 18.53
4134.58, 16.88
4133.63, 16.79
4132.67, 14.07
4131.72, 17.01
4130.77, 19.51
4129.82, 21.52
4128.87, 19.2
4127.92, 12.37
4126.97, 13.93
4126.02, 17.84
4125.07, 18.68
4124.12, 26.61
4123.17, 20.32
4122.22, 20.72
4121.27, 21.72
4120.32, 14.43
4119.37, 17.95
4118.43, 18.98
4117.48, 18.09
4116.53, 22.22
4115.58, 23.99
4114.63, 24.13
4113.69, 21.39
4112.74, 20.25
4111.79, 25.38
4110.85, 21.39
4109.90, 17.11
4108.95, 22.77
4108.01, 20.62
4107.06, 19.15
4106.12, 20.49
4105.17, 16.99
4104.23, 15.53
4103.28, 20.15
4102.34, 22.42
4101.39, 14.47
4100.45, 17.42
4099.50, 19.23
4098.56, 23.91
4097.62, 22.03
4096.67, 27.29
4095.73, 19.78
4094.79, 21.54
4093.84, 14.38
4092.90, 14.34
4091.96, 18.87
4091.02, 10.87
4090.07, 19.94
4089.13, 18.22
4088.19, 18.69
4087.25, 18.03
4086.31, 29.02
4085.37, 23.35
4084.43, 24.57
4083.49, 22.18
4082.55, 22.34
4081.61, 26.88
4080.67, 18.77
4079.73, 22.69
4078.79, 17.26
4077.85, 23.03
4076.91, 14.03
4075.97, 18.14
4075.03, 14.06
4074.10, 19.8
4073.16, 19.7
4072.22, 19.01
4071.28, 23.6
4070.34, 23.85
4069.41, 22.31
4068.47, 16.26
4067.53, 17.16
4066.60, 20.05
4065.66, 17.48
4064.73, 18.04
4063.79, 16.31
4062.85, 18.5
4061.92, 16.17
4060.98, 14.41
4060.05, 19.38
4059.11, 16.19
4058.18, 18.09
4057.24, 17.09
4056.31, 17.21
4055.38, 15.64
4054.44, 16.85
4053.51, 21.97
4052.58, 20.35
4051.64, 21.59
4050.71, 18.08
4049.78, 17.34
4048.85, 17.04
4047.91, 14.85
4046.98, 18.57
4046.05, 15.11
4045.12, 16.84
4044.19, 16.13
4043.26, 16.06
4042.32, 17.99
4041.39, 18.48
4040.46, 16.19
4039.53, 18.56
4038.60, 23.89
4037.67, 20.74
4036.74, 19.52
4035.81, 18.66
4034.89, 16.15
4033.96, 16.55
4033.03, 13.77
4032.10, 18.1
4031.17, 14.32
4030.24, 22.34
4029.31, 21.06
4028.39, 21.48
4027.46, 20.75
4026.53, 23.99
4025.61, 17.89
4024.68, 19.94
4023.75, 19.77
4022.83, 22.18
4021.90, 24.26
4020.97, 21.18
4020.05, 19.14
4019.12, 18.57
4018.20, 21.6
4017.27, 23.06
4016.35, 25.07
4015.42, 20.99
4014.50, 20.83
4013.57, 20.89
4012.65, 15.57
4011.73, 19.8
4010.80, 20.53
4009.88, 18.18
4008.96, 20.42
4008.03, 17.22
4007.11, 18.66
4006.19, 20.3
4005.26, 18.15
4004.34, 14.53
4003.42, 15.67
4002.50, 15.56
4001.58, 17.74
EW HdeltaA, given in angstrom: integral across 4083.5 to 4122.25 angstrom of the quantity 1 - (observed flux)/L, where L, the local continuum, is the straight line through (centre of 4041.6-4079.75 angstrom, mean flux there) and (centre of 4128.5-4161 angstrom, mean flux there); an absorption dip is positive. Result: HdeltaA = -3.9 angstrom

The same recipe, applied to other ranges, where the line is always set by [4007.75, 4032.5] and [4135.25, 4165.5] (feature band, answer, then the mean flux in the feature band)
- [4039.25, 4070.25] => 3.4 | 17.7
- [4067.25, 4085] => -0.7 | 20.3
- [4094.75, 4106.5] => -0.5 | 20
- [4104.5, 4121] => -1.0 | 20.3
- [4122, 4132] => 0.0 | 18.9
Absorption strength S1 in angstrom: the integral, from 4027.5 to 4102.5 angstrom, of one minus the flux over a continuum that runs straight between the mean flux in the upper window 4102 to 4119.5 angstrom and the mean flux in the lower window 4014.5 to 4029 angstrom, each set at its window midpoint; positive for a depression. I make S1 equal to 7.2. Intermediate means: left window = 21.3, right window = 20.5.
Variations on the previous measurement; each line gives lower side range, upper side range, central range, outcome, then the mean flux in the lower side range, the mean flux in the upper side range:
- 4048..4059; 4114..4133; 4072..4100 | -2.2 angstrom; 18.1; 19.2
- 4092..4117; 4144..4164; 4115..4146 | 1.1 angstrom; 20.3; 18.4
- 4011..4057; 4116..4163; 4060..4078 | 0.4 angstrom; 19.1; 18.5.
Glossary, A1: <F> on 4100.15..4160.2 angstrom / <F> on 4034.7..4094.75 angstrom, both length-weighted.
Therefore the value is 1.01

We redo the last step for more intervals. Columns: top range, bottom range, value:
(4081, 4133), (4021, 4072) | 1.07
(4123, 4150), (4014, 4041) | 0.89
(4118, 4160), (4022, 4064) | 1.00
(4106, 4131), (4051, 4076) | 1.08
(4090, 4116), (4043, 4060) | 1.13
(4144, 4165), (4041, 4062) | 1.06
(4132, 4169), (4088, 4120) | 0.92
